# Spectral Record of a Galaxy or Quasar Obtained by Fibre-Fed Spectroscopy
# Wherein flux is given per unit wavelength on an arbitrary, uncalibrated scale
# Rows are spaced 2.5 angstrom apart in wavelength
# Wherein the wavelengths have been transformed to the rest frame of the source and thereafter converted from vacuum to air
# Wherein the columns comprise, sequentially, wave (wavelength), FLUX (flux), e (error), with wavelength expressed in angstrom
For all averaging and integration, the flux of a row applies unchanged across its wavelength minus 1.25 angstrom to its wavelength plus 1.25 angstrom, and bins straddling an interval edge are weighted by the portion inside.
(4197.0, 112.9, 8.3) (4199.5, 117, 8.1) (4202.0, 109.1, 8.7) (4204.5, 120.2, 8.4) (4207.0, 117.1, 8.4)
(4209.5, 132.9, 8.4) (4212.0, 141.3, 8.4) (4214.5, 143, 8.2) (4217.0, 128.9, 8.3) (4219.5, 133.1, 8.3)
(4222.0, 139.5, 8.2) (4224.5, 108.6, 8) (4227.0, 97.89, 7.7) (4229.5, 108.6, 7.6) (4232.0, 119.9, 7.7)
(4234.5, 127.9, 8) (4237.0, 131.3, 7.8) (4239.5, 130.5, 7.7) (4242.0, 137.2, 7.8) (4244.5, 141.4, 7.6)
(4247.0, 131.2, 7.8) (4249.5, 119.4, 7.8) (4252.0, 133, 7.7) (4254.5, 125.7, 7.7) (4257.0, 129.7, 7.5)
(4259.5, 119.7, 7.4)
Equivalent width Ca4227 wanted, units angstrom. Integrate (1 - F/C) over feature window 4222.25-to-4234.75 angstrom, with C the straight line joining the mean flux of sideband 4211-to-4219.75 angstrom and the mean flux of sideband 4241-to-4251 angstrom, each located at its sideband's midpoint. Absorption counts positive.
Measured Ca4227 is 2.0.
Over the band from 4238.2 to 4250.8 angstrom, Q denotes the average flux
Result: 132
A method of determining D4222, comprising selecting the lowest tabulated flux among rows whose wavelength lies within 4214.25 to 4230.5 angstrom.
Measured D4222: 97.89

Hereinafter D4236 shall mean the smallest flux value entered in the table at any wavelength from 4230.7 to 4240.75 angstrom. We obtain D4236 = 119.9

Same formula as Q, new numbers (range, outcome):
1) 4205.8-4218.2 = 133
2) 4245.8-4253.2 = 128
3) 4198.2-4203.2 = 113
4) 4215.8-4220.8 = 131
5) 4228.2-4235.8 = 119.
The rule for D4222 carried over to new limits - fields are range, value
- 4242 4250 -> 119.4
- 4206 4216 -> 117.1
